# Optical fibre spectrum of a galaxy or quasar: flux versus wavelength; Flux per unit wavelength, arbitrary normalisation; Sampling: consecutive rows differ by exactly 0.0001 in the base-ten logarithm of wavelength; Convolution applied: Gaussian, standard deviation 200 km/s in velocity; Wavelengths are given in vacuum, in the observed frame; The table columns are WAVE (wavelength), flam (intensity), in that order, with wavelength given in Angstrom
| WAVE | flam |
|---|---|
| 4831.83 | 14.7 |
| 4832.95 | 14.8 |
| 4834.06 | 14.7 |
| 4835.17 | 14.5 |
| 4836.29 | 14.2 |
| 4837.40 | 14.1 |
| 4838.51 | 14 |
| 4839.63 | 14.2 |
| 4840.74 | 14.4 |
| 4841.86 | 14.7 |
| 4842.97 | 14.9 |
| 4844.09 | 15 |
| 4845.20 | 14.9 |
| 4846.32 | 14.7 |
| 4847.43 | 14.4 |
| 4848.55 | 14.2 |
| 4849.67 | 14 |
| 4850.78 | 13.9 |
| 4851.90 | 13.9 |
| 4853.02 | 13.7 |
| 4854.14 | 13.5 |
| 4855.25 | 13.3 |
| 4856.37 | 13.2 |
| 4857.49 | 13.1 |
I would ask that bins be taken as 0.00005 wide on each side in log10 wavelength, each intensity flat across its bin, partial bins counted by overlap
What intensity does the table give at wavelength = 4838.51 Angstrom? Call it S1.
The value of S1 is 14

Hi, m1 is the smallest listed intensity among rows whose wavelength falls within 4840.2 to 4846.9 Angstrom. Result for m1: 14.4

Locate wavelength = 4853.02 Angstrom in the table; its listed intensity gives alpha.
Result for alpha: 13.7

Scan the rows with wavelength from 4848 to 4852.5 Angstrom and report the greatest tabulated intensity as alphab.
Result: 14.2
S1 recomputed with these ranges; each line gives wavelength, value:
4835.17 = 14.5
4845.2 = 14.9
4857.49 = 13.1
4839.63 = 14.2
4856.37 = 13.2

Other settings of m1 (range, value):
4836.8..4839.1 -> 14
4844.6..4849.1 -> 14.2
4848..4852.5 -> 13.9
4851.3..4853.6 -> 13.7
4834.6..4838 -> 14.1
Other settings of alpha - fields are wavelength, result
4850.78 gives 13.9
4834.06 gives 14.7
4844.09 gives 15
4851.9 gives 13.9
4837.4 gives 14.1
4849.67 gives 14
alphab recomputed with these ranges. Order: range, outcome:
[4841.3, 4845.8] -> 15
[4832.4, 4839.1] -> 14.8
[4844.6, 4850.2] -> 14.9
